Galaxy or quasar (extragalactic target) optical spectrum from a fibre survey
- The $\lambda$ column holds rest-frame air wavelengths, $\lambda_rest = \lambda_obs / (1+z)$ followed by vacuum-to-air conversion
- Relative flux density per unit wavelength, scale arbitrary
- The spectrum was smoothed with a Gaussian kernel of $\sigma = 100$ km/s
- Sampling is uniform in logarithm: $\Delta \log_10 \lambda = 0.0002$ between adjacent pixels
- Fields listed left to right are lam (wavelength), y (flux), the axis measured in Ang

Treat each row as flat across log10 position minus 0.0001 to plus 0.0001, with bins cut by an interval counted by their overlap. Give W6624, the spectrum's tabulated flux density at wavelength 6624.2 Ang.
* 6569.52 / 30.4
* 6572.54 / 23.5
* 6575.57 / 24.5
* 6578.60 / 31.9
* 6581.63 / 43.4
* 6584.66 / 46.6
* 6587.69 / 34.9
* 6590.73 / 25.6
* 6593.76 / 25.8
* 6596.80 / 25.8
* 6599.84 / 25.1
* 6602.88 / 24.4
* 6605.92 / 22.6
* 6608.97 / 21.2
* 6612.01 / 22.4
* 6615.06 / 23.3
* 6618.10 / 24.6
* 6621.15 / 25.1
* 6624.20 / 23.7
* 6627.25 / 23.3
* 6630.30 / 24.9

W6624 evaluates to 23.7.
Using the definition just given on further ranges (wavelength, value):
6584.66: 46.6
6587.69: 34.9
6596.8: 25.8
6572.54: 23.5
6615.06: 23.3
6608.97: 21.2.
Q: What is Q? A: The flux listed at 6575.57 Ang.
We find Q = 24.5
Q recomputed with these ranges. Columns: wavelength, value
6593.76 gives 25.8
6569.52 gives 30.4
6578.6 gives 31.9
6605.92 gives 22.6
